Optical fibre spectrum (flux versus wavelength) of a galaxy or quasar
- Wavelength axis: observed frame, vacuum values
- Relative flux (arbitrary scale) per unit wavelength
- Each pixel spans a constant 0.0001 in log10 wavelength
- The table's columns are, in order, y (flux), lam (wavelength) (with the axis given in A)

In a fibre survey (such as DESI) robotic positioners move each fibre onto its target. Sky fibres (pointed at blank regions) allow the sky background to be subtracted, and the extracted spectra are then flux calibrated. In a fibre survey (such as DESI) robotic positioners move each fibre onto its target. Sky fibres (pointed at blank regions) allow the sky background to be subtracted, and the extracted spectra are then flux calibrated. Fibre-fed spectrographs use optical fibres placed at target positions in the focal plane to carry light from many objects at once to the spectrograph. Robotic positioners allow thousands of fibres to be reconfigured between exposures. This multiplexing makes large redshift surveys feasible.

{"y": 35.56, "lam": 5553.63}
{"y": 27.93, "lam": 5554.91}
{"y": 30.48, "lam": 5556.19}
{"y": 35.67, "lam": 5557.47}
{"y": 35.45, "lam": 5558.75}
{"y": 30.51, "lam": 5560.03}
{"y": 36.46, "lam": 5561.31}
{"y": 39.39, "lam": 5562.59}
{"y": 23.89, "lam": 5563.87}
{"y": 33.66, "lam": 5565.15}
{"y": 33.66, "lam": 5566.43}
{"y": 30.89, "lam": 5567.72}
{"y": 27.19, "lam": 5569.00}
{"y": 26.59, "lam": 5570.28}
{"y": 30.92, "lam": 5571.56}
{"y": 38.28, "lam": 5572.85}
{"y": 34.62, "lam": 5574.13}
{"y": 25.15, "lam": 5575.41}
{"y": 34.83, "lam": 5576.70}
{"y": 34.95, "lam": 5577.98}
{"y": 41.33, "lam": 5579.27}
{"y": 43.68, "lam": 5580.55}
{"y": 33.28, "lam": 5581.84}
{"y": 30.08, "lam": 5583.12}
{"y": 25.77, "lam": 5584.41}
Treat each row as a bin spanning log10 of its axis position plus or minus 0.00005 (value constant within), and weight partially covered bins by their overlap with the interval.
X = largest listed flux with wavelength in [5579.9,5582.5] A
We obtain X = 43.68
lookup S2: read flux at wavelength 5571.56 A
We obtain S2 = 30.92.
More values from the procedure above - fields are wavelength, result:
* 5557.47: 35.67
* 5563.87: 23.89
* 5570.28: 26.59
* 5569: 27.19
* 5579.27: 41.33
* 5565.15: 33.66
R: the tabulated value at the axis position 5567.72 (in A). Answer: 30.89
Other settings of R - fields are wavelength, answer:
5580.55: 43.68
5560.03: 30.51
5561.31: 36.46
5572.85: 38.28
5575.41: 25.15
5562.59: 39.39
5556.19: 30.48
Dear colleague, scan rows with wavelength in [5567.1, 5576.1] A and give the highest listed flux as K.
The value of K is 38.28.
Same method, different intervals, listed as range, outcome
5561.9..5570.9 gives 39.39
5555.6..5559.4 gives 35.67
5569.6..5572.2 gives 30.92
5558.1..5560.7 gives 35.45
